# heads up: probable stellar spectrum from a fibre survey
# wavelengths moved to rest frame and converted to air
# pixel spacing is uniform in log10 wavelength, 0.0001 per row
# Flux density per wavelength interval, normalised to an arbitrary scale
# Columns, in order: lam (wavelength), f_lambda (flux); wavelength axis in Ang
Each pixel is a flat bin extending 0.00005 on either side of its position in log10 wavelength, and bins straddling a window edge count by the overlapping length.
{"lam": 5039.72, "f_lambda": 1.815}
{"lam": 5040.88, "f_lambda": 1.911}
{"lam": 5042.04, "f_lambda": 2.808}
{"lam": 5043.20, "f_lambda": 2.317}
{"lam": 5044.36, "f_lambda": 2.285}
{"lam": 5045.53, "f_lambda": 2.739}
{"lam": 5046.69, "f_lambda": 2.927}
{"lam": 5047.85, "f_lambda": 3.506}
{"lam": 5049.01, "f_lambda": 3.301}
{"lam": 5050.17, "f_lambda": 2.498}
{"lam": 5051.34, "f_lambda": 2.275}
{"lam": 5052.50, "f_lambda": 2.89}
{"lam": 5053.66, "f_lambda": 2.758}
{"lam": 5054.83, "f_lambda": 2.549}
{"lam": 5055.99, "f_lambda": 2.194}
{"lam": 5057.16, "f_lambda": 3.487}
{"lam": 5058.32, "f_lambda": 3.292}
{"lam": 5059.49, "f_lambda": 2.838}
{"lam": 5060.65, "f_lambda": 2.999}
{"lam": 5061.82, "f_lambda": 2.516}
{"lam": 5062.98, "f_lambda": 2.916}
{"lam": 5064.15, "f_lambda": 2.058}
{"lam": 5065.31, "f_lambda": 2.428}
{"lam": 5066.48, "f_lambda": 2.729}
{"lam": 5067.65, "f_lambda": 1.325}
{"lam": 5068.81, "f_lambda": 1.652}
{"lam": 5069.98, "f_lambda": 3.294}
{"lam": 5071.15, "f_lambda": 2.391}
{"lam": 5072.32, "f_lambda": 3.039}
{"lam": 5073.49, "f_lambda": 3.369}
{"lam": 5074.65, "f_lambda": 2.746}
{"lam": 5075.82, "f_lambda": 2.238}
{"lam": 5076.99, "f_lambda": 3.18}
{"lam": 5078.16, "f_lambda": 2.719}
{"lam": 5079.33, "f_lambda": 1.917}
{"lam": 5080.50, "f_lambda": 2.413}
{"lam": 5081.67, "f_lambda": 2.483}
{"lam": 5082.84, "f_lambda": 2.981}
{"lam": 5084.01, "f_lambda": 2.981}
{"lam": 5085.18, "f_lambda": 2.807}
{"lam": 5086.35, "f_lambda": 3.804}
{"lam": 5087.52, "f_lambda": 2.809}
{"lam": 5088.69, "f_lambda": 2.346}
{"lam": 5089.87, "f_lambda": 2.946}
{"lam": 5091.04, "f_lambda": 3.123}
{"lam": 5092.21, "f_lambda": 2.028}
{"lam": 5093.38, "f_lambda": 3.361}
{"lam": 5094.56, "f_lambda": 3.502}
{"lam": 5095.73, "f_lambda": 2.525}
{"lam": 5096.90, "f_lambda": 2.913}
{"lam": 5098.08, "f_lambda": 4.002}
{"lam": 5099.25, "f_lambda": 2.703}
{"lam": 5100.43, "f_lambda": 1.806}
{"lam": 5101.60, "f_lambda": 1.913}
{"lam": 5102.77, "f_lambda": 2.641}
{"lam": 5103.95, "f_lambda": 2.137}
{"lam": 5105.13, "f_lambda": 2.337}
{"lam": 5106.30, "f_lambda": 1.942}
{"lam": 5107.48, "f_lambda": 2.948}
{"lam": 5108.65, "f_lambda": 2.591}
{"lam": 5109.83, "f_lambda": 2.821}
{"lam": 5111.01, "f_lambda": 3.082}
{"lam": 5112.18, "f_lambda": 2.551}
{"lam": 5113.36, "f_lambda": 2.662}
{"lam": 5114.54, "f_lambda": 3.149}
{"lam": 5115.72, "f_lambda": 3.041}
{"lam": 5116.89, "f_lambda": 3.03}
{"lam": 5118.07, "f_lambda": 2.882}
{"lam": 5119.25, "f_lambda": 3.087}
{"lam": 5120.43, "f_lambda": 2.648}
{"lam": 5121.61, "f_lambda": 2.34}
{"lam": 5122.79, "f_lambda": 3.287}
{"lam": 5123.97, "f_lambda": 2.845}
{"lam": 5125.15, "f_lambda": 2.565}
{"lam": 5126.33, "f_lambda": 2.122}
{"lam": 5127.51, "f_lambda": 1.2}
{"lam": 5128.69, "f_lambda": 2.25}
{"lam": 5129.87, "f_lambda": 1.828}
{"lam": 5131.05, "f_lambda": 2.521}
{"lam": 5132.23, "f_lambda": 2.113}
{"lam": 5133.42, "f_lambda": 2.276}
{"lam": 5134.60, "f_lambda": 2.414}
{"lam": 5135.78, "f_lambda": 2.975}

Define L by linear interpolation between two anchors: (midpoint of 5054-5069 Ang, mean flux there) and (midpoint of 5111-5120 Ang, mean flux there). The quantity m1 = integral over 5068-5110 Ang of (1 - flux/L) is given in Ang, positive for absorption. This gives 0.7 Ang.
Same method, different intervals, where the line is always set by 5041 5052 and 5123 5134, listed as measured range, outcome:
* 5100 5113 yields -0.5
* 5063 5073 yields 0.7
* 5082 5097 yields -2.9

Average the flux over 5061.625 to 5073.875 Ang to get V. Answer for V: 2.51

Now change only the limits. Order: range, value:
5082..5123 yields 2.79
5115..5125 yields 2.88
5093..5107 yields 2.64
